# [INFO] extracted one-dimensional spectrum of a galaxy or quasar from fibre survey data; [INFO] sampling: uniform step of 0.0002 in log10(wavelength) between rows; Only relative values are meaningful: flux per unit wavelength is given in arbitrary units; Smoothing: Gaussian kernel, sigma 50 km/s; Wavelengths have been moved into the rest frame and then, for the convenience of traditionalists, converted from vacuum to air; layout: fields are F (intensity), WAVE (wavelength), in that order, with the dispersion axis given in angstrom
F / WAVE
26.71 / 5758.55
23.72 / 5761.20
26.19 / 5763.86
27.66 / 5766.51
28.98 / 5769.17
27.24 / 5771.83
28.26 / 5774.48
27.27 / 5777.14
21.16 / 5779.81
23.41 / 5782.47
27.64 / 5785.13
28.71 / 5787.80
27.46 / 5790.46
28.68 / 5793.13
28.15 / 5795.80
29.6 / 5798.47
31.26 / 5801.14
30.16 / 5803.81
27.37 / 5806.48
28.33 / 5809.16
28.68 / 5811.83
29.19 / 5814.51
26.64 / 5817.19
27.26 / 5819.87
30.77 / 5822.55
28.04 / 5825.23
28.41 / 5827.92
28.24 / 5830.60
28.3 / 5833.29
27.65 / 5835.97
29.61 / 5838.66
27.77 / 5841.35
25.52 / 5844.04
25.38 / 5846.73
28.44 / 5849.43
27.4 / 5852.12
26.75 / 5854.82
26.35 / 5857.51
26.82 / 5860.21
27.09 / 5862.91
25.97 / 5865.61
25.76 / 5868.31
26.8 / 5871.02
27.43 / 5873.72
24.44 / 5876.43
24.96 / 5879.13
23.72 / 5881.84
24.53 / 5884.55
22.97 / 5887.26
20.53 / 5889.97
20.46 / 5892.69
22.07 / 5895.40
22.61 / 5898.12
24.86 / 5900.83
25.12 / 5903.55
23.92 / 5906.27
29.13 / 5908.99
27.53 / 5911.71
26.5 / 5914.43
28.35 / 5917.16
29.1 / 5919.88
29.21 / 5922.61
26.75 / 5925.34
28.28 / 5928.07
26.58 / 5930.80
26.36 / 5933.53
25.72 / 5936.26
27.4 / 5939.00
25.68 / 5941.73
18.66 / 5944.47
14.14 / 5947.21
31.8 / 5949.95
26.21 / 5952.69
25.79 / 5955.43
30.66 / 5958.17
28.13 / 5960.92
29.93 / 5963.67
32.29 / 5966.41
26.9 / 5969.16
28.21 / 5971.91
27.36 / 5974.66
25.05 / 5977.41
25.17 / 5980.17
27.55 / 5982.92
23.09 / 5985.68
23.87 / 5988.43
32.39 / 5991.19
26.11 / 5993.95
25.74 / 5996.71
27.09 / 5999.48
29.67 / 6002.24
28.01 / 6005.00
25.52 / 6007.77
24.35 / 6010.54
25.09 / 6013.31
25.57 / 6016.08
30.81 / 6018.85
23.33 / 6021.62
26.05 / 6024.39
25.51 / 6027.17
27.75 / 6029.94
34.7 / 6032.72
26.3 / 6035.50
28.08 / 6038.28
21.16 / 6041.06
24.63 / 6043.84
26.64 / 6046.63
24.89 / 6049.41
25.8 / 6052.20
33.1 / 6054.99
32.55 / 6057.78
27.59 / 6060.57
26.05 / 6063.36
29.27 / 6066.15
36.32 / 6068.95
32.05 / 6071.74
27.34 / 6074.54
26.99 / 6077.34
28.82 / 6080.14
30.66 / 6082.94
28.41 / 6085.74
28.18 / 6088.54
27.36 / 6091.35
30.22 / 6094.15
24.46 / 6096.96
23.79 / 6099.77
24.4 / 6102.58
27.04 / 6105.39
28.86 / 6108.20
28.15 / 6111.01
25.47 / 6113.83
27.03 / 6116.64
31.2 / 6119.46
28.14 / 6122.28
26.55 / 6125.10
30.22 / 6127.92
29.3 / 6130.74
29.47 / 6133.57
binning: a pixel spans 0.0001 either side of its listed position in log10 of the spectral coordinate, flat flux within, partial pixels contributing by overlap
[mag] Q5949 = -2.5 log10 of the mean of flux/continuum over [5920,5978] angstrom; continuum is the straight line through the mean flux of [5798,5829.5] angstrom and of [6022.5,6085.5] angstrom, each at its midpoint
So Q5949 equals 0.07 mag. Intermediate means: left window 28.8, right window 28.2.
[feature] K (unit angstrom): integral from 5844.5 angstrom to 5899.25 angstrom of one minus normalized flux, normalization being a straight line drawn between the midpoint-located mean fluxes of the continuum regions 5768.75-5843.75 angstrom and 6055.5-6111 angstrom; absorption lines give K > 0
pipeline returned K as 6.0 angstrom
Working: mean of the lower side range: 28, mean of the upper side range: 28.5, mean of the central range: 25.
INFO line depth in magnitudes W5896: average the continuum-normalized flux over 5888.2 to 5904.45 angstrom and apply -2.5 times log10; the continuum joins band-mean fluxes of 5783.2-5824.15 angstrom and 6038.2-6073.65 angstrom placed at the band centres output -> 0.25 mag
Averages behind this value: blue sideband 28.6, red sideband 28.3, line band 22.5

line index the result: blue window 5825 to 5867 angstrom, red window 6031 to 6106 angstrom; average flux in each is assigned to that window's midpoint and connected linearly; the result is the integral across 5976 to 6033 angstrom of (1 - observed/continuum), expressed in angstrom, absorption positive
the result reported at 2.5 angstrom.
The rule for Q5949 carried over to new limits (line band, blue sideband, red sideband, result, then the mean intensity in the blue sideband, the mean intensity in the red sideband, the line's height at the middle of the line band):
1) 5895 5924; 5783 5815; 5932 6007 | 0.039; 28.6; 26.6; 27.3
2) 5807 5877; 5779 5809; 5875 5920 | -0.046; 27.7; 24.6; 26.3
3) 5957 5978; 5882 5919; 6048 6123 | -0.110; 24.5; 28.3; 25.9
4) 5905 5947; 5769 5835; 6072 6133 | 0.066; 28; 27.8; 27.9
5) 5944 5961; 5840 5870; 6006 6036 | 0.067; 26.7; 26.8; 26.8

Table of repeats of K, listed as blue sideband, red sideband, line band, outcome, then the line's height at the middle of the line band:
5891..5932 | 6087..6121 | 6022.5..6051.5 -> 0.3 angstrom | 26.8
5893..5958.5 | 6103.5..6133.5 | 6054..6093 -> -2.8 angstrom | 27.6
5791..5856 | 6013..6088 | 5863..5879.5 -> 1.3 angstrom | 28.2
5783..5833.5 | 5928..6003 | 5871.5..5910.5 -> 4.8 angstrom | 27.5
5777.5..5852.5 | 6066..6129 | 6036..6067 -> 1.1 angstrom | 28.2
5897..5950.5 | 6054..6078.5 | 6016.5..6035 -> 0.7 angstrom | 28.9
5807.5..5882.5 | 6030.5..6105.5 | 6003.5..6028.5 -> 1.6 angstrom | 27.9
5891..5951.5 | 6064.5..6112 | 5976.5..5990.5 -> 0.6 angstrom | 26.5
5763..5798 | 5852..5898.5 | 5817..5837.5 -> -1.8 angstrom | 25.9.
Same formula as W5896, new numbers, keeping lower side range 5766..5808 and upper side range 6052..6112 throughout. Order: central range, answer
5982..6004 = 0.05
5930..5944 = 0.09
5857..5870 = 0.06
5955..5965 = -0.03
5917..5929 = -0.01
